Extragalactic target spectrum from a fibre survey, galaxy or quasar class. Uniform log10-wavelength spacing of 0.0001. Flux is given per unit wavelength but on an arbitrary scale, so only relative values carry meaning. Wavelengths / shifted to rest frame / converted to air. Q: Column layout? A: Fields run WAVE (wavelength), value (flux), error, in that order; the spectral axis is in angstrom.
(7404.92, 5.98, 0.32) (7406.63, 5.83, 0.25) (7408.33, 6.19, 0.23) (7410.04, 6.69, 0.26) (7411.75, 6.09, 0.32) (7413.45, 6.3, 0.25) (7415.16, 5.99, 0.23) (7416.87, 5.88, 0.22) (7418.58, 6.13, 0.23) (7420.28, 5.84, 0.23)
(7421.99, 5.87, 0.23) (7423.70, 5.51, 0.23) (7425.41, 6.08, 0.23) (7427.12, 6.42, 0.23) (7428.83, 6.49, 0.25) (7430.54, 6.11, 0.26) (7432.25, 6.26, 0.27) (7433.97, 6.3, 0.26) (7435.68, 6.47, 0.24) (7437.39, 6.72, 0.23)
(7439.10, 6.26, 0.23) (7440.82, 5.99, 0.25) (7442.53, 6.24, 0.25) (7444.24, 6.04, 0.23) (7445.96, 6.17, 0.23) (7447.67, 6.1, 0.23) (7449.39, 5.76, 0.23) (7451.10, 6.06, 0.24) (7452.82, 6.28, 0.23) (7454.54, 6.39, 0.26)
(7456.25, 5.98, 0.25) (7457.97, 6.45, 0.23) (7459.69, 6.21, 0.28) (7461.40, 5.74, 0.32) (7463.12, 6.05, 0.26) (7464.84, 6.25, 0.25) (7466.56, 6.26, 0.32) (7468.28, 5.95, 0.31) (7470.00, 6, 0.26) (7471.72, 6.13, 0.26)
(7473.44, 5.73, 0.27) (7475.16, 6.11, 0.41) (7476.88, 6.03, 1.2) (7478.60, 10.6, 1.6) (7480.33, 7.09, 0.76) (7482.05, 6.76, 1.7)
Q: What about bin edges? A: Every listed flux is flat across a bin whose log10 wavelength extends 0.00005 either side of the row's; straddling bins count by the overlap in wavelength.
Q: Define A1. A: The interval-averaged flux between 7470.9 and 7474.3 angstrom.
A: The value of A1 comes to 5.93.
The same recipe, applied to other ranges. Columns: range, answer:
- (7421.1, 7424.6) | 5.69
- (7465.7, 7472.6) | 6.08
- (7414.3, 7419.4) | 5.99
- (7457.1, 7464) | 6.11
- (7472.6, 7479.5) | 7.12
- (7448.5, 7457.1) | 6.09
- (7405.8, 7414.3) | 6.22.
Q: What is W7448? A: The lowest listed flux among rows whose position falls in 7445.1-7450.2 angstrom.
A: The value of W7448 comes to 5.76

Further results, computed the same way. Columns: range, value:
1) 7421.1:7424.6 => 5.51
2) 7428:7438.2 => 6.11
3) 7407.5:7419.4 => 5.88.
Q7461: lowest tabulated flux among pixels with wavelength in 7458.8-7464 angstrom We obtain 5.74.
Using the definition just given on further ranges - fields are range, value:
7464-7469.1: 5.95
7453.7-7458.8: 5.98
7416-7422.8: 5.84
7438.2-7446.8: 5.99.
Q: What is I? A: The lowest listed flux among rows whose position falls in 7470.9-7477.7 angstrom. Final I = 5.73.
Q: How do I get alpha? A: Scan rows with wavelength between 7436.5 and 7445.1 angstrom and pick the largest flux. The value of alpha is 6.72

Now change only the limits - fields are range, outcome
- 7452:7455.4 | 6.39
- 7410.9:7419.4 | 6.3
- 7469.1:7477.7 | 6.13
